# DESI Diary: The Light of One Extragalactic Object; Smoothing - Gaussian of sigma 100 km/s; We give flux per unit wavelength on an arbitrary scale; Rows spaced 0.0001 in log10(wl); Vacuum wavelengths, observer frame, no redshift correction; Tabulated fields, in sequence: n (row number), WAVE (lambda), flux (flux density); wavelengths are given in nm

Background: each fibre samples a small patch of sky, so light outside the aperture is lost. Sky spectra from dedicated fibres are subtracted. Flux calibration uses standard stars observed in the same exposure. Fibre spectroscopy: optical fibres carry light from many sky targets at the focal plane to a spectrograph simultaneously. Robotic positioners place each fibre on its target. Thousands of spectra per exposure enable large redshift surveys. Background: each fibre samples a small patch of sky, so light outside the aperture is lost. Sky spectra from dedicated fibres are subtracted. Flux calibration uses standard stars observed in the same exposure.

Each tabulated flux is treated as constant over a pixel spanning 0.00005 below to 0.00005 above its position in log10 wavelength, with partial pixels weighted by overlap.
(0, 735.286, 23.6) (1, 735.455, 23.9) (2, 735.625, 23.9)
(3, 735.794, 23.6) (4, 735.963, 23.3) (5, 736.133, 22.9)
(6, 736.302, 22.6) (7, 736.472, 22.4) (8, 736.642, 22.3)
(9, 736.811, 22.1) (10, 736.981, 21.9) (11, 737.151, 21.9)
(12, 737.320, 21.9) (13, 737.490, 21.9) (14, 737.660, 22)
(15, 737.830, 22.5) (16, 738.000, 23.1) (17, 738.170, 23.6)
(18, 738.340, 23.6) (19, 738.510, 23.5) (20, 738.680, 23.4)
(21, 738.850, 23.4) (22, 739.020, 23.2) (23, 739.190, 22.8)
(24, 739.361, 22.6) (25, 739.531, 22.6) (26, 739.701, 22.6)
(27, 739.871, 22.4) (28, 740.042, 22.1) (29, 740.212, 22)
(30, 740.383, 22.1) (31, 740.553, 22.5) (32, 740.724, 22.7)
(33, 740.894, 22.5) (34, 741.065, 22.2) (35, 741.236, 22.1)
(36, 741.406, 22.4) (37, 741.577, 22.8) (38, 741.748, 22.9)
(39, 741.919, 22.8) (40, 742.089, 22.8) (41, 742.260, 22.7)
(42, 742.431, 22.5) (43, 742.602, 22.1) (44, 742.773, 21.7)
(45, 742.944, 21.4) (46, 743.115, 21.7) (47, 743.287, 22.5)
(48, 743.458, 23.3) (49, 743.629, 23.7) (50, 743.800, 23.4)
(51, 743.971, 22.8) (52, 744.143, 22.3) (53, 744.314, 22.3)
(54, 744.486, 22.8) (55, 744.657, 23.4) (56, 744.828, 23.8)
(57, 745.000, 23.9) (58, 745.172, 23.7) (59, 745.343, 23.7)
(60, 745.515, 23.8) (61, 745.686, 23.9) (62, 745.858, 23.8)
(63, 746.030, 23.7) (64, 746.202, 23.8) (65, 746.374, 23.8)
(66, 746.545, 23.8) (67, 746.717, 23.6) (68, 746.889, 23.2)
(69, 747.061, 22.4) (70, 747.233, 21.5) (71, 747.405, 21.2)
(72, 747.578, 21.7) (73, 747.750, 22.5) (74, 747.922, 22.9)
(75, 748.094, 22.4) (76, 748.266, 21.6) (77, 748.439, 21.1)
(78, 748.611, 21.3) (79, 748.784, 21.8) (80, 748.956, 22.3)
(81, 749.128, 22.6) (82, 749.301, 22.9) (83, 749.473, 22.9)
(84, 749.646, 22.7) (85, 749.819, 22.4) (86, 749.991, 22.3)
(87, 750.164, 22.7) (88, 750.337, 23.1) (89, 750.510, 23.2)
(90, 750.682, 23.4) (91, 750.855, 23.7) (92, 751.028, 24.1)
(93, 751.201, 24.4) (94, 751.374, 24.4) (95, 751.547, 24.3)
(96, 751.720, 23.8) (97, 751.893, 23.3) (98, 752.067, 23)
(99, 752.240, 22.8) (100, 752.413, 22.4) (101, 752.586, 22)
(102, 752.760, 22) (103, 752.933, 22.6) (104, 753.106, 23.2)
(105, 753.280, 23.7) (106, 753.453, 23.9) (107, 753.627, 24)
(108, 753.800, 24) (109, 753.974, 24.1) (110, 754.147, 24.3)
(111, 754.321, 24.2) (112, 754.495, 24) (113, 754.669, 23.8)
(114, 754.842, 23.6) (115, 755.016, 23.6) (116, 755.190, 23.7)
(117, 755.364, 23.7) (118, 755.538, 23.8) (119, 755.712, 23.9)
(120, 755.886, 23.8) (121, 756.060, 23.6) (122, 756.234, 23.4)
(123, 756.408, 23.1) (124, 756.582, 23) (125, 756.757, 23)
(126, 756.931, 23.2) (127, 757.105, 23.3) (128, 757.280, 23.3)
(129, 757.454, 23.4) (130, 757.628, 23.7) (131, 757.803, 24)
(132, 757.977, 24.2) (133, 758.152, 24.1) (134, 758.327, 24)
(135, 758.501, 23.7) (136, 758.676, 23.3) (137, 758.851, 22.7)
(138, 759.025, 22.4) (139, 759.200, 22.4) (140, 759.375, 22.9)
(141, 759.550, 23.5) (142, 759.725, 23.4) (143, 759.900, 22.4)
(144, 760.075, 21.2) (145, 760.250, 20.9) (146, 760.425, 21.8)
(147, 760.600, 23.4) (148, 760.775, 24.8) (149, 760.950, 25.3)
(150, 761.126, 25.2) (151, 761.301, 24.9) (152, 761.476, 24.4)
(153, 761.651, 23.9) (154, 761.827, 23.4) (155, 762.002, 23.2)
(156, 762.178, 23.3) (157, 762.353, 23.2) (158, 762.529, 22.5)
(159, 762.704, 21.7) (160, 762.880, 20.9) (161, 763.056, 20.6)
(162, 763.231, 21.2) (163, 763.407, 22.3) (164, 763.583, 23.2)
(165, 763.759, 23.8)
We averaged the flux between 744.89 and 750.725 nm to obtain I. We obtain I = 22.8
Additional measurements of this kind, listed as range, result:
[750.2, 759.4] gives 23.5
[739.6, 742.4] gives 22.5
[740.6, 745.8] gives 22.8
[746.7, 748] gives 22.3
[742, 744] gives 22.6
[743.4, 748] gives 23.1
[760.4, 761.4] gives 24.4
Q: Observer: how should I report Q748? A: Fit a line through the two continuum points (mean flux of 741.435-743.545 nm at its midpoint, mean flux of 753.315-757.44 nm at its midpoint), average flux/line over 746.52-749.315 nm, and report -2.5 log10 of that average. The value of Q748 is 0.03 mag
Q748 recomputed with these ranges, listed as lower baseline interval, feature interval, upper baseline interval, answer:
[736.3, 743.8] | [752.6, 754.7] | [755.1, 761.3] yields -0.02 mag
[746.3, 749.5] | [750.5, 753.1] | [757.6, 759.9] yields -0.03 mag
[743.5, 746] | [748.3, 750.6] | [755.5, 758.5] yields 0.05 mag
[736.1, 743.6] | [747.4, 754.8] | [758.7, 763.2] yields -0.01 mag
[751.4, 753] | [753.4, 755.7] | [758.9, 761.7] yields -0.04 mag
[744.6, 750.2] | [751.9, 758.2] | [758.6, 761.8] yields -0.02 mag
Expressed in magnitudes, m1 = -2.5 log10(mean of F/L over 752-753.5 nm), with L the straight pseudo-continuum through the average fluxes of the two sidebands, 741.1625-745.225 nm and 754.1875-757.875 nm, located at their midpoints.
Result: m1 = 0.03 mag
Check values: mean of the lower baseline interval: 22.7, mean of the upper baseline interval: 23.6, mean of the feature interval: 22.8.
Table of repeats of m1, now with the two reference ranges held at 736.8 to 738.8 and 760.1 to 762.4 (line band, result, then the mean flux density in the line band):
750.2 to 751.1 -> -0.01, 23.4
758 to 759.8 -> 0.01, 23.3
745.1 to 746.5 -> -0.04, 23.8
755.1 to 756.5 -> -0.01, 23.6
